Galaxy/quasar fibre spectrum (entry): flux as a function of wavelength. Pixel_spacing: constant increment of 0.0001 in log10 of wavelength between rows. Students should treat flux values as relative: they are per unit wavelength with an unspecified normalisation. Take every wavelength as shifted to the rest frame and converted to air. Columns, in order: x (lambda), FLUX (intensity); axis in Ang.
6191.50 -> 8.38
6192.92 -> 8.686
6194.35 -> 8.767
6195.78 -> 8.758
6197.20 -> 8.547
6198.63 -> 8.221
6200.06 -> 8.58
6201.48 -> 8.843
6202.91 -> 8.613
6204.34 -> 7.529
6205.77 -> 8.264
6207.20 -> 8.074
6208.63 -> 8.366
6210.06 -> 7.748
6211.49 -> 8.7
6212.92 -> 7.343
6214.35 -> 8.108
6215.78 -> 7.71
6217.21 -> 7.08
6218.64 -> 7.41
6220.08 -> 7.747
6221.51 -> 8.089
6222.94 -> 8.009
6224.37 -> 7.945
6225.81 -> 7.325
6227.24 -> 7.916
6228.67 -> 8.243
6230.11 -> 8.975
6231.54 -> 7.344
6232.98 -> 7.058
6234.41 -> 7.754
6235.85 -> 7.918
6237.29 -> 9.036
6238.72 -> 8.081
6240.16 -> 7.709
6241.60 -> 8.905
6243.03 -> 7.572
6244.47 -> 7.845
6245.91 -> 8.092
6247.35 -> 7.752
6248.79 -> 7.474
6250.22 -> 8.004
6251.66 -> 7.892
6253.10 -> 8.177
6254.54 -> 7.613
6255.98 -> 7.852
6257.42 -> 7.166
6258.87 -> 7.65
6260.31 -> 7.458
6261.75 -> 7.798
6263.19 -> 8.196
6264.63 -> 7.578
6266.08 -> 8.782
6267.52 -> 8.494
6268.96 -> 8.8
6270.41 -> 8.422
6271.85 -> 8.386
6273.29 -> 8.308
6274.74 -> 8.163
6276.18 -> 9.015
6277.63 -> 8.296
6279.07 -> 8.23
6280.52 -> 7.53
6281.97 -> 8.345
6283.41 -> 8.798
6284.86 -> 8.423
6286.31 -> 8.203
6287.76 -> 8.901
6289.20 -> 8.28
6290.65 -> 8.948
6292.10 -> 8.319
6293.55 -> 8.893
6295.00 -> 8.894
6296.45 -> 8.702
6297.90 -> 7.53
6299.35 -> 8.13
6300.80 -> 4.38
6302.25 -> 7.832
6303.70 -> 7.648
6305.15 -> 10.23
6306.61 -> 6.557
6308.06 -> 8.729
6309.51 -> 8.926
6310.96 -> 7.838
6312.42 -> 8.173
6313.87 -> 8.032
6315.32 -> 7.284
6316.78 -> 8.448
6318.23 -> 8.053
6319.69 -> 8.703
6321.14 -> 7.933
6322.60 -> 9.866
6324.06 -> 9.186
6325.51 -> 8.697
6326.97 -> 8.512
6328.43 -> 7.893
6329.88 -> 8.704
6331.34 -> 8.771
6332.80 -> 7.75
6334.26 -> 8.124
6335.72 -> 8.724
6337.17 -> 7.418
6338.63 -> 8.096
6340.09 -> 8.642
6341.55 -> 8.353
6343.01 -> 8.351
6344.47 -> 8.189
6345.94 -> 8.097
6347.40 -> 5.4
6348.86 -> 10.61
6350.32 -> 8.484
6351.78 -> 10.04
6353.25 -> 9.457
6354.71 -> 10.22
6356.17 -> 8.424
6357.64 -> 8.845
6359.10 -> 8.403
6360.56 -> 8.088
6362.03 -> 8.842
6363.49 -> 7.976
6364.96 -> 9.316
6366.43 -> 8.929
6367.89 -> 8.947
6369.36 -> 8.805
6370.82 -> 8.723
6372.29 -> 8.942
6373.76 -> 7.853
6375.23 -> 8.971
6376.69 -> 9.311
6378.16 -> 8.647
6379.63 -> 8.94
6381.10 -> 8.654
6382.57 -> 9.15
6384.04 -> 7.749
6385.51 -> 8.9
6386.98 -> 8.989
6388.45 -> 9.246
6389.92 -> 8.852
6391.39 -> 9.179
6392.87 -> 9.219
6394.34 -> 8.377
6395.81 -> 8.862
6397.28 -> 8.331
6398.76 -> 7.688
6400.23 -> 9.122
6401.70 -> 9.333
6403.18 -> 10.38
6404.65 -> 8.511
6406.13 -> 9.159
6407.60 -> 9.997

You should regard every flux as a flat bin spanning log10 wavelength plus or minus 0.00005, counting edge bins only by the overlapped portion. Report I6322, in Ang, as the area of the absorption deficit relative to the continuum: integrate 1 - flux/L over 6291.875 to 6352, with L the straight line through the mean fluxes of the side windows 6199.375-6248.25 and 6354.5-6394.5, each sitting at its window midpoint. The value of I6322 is 1.8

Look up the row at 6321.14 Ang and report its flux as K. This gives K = 7.933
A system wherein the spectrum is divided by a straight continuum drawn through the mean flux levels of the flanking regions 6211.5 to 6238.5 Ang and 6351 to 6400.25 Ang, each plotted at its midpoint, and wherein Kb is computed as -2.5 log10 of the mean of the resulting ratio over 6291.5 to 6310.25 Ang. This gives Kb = 0.04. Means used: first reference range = 7.86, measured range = 8.06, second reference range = 8.82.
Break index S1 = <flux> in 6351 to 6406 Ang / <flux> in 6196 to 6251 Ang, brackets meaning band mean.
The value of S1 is 1.11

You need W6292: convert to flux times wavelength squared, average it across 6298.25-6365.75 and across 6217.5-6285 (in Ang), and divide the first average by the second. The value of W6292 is 1.07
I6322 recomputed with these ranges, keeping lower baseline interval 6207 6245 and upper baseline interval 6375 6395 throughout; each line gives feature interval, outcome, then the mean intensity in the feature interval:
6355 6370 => 0.06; 8.7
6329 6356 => 0.32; 8.52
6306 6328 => 0.35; 8.33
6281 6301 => 0.05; 8.29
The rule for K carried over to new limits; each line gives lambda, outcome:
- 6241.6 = 8.905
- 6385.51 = 8.9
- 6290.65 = 8.948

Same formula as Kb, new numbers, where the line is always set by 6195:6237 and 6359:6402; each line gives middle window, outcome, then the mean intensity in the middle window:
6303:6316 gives 0.04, 8.16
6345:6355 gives -0.03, 8.82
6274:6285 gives -0.01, 8.34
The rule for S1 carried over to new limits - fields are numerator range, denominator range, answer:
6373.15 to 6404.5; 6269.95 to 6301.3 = 1.07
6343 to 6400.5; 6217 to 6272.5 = 1.10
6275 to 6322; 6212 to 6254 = 1.04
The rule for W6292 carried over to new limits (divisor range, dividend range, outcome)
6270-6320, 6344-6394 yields 1.09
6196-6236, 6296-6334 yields 1.06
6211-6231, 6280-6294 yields 1.10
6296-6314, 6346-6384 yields 1.13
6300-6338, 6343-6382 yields 1.08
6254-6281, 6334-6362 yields 1.08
